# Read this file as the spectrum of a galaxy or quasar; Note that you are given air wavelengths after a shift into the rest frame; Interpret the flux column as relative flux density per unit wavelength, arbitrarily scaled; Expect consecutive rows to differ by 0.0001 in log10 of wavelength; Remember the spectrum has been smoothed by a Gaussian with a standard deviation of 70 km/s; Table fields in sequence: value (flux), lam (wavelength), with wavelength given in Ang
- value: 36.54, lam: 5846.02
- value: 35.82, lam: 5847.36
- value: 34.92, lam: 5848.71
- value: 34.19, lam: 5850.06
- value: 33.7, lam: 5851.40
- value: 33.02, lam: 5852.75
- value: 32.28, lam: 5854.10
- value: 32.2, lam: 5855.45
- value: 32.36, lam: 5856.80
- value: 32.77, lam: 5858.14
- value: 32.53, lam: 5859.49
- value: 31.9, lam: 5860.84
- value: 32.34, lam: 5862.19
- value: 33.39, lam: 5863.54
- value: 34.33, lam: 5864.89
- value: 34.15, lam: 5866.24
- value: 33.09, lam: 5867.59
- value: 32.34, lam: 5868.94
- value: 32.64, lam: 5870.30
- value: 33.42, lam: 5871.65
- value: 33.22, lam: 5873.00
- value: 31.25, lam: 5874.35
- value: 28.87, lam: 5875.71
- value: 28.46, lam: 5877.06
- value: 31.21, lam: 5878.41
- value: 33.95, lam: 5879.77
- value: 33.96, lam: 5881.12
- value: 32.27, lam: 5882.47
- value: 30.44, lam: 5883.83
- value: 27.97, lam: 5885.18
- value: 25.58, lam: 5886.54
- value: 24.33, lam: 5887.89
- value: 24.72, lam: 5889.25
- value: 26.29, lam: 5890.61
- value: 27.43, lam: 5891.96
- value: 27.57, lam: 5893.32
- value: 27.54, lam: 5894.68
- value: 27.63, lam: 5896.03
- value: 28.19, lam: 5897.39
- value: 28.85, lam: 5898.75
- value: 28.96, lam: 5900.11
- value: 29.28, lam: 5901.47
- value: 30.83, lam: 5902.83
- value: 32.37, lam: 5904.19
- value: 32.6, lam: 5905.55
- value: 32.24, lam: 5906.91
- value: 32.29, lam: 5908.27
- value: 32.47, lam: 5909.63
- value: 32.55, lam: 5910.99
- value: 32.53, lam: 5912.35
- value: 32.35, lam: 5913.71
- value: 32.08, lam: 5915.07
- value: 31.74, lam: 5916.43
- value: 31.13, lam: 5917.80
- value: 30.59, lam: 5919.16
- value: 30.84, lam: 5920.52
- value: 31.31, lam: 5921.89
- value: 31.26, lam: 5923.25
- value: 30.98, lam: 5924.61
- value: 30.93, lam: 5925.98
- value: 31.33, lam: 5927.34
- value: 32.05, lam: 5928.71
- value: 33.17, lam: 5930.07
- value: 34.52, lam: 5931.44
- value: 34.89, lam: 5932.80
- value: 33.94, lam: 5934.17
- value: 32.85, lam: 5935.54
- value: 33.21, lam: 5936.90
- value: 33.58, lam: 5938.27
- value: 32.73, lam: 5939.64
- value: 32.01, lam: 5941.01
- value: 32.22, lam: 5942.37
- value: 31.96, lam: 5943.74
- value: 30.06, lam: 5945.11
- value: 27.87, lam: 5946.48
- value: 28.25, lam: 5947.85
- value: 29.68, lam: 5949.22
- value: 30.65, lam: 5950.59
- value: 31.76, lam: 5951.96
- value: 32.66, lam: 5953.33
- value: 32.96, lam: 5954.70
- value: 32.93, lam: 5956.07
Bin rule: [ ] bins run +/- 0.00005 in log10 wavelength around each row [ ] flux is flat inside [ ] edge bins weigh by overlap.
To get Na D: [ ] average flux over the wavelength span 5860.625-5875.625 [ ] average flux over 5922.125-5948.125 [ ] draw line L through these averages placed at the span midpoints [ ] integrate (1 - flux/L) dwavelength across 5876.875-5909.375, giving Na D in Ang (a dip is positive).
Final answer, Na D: 3.1 Ang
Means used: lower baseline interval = 32.8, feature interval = 29.4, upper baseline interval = 32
